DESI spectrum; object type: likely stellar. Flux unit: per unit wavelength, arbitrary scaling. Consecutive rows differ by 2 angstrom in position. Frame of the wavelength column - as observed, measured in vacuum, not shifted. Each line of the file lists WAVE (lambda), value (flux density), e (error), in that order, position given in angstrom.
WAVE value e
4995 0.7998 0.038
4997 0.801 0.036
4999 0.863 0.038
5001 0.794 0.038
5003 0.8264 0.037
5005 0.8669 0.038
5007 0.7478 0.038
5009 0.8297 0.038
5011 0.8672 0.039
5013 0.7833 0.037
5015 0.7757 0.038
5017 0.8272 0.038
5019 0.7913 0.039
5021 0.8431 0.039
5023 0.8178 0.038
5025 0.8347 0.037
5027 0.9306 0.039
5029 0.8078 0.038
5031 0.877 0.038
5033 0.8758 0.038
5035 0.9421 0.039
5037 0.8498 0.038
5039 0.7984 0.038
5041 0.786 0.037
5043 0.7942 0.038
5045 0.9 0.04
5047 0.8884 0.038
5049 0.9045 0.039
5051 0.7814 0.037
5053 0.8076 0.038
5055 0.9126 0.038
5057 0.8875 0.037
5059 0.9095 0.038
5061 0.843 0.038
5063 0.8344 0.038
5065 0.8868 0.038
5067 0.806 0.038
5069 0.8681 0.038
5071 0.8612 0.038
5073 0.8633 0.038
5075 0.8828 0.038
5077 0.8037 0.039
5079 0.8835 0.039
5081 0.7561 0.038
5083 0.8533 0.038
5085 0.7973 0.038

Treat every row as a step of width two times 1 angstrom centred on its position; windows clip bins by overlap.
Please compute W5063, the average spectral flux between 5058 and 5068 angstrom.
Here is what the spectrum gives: 0.856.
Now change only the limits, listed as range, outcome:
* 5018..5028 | 0.843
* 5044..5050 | 0.898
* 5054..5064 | 0.877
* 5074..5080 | 0.857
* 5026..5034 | 0.873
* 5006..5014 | 0.807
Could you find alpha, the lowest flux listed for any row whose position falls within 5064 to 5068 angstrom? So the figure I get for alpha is 0.806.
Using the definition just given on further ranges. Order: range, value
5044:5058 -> 0.7814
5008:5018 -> 0.7757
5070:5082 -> 0.7561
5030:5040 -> 0.7984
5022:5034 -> 0.8078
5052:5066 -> 0.8076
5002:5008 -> 0.7478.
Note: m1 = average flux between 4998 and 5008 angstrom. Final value 0.82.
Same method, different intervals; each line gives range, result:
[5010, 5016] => 0.809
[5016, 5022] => 0.821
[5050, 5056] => 0.834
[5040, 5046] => 0.827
